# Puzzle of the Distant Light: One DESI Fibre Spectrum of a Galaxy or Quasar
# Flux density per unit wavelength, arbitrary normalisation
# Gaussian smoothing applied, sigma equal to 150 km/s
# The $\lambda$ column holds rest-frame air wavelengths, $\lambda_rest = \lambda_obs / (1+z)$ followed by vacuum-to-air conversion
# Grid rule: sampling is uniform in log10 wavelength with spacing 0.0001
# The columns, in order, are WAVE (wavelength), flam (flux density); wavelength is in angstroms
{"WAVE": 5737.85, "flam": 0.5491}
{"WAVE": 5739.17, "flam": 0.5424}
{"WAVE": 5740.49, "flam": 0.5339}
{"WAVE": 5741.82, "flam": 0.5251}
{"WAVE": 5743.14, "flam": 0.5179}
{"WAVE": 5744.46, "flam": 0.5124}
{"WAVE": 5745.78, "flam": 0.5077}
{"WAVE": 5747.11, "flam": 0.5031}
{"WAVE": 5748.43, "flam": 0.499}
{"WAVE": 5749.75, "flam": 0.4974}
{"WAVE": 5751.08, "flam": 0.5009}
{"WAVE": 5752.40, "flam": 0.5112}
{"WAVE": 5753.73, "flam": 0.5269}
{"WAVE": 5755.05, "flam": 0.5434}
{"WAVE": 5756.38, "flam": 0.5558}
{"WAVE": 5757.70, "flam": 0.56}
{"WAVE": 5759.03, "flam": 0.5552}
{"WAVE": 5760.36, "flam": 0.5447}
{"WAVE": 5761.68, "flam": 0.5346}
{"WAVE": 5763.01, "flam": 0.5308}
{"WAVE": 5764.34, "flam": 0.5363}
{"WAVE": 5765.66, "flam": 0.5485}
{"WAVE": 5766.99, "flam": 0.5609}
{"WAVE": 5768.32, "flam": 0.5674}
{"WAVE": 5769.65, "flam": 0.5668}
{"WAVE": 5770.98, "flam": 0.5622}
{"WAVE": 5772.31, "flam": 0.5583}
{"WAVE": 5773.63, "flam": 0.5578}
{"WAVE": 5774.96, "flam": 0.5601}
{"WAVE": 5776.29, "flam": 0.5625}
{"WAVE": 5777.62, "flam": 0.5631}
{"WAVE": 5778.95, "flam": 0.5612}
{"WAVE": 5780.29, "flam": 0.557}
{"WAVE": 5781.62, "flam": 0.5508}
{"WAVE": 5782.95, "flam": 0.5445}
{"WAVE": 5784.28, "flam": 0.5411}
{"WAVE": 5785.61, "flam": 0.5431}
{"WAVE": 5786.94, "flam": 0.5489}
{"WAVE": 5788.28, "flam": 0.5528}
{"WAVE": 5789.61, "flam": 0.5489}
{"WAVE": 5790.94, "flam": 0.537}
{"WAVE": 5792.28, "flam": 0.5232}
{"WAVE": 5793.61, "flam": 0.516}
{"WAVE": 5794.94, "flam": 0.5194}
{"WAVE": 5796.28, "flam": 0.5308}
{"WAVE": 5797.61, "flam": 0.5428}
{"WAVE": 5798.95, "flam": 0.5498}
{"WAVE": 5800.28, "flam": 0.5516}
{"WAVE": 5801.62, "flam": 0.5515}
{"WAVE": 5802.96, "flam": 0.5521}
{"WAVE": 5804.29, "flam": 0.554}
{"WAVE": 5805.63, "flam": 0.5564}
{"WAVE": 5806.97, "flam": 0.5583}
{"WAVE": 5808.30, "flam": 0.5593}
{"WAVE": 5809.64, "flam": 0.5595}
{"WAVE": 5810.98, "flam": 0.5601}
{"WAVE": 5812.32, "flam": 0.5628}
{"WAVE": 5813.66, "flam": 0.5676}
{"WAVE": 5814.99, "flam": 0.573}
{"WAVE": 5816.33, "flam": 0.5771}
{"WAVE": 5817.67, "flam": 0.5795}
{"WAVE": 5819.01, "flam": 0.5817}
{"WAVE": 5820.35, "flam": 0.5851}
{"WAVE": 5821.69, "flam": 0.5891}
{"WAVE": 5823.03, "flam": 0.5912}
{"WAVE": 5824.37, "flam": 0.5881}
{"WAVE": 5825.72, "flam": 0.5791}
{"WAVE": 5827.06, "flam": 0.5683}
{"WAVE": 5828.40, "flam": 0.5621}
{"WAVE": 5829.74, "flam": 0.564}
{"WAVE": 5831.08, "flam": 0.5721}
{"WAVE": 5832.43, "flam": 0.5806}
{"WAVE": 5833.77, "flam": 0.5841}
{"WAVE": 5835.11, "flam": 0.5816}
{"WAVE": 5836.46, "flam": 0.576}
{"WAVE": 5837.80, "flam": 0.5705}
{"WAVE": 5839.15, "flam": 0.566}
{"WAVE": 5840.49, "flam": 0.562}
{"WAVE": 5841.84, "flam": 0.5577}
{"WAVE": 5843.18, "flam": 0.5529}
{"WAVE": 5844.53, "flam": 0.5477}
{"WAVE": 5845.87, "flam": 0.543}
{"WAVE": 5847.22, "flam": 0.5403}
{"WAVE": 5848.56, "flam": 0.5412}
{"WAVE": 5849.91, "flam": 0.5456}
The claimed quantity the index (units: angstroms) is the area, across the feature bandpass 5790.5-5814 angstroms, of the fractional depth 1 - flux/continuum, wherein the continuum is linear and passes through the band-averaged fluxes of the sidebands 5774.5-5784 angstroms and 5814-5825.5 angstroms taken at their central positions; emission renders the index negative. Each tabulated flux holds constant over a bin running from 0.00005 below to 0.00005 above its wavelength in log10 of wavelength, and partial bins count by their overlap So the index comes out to 1.0 angstroms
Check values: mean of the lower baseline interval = 0.556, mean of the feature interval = 0.547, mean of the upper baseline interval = 0.583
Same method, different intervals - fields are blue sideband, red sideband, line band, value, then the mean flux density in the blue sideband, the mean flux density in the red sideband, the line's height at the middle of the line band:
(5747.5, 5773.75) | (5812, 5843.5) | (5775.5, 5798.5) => 0.4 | 0.54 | 0.574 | 0.554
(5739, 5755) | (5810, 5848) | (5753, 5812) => -1.2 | 0.515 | 0.57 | 0.539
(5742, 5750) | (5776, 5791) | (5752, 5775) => -0.9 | 0.508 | 0.551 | 0.528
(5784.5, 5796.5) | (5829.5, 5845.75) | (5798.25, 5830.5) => -0.9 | 0.536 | 0.567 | 0.552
